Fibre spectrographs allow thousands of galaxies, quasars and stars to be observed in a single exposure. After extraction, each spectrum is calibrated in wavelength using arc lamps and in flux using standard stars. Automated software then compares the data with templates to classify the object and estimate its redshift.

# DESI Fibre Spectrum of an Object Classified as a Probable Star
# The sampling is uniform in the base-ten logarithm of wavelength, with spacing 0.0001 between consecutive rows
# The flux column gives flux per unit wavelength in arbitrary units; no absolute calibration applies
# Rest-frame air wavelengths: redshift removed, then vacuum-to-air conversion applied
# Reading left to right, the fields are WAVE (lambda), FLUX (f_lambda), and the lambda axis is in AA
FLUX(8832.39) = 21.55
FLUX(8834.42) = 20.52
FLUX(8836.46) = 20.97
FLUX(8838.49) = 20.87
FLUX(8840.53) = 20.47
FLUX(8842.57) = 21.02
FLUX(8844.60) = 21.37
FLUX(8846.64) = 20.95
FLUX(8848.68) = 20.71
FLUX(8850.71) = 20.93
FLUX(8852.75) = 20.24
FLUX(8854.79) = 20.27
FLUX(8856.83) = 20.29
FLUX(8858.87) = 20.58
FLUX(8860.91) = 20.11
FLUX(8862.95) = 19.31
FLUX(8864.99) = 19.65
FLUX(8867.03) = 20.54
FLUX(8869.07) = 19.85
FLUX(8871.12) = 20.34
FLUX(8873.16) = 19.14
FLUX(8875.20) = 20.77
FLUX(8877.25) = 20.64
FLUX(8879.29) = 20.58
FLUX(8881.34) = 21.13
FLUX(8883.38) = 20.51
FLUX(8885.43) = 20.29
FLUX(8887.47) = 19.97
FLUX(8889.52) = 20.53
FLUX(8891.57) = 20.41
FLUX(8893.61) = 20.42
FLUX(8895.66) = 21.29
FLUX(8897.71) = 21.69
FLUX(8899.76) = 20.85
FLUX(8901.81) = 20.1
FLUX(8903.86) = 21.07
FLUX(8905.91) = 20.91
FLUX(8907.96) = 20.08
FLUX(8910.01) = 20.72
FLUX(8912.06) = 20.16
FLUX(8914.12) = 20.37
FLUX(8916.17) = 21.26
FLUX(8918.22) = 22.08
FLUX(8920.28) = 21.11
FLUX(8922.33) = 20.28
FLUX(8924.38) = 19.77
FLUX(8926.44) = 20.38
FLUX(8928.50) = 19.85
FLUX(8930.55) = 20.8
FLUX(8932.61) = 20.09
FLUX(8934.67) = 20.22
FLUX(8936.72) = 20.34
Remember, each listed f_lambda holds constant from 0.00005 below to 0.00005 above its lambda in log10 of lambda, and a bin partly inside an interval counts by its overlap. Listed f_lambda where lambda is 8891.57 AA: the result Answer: 20.41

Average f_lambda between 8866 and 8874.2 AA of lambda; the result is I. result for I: 20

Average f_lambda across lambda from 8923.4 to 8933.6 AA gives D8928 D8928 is 20.2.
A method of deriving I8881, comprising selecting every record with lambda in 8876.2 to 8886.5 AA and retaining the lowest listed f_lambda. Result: 20.29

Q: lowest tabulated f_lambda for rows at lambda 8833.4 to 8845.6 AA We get 20.47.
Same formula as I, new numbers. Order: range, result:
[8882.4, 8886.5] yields 20.4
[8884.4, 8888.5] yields 20.1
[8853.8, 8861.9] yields 20.3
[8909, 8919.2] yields 20.9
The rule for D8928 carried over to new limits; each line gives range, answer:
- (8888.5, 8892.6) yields 20.5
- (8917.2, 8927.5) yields 20.7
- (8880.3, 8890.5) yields 20.5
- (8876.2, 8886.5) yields 20.6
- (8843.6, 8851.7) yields 21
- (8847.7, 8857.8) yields 20.5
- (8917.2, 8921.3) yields 21.6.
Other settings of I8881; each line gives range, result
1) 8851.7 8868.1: 19.31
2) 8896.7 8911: 20.08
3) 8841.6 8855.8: 20.24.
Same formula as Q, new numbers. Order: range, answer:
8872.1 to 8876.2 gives 19.14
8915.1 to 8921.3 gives 21.11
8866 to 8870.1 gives 19.85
